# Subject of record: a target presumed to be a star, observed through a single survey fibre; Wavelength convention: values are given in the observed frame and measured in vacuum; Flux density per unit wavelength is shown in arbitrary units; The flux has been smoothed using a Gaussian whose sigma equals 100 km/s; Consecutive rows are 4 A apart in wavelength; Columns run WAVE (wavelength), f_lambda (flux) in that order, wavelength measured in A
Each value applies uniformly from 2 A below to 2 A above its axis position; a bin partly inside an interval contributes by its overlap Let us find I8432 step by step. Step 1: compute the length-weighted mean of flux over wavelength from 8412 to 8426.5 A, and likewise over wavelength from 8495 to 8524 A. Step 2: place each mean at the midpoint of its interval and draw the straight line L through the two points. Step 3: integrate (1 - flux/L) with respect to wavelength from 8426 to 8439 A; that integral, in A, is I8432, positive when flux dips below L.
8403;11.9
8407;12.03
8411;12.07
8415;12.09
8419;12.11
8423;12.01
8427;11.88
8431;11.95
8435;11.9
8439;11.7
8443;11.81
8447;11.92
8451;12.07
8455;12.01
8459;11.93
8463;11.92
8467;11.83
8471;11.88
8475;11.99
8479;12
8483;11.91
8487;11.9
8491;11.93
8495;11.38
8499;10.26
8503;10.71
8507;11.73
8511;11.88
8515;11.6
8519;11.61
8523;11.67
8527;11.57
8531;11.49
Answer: 0.1 A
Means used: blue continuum 12.1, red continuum 11.3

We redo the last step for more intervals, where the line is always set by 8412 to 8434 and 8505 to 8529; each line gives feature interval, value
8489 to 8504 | 0.84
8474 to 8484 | -0.14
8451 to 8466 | -0.10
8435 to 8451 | 0.11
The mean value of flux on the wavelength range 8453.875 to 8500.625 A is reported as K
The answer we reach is 11.8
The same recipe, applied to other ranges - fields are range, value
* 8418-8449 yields 11.9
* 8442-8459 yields 12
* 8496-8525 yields 11.4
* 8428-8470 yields 11.9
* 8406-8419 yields 12.1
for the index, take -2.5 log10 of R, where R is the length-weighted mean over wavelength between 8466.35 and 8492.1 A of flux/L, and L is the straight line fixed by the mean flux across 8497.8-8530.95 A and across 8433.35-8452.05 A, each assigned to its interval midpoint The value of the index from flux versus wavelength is -0.03 mag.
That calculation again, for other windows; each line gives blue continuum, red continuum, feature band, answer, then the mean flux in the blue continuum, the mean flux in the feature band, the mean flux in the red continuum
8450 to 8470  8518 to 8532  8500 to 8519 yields 0.023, 11.9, 11.4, 11.6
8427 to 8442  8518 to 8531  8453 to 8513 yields 0.003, 11.9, 11.7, 11.6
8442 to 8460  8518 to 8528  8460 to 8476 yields -0.002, 12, 11.9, 11.6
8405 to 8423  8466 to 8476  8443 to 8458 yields -0.001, 12.1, 12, 11.9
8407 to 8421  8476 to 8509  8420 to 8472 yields -0.007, 12.1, 11.9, 11.5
